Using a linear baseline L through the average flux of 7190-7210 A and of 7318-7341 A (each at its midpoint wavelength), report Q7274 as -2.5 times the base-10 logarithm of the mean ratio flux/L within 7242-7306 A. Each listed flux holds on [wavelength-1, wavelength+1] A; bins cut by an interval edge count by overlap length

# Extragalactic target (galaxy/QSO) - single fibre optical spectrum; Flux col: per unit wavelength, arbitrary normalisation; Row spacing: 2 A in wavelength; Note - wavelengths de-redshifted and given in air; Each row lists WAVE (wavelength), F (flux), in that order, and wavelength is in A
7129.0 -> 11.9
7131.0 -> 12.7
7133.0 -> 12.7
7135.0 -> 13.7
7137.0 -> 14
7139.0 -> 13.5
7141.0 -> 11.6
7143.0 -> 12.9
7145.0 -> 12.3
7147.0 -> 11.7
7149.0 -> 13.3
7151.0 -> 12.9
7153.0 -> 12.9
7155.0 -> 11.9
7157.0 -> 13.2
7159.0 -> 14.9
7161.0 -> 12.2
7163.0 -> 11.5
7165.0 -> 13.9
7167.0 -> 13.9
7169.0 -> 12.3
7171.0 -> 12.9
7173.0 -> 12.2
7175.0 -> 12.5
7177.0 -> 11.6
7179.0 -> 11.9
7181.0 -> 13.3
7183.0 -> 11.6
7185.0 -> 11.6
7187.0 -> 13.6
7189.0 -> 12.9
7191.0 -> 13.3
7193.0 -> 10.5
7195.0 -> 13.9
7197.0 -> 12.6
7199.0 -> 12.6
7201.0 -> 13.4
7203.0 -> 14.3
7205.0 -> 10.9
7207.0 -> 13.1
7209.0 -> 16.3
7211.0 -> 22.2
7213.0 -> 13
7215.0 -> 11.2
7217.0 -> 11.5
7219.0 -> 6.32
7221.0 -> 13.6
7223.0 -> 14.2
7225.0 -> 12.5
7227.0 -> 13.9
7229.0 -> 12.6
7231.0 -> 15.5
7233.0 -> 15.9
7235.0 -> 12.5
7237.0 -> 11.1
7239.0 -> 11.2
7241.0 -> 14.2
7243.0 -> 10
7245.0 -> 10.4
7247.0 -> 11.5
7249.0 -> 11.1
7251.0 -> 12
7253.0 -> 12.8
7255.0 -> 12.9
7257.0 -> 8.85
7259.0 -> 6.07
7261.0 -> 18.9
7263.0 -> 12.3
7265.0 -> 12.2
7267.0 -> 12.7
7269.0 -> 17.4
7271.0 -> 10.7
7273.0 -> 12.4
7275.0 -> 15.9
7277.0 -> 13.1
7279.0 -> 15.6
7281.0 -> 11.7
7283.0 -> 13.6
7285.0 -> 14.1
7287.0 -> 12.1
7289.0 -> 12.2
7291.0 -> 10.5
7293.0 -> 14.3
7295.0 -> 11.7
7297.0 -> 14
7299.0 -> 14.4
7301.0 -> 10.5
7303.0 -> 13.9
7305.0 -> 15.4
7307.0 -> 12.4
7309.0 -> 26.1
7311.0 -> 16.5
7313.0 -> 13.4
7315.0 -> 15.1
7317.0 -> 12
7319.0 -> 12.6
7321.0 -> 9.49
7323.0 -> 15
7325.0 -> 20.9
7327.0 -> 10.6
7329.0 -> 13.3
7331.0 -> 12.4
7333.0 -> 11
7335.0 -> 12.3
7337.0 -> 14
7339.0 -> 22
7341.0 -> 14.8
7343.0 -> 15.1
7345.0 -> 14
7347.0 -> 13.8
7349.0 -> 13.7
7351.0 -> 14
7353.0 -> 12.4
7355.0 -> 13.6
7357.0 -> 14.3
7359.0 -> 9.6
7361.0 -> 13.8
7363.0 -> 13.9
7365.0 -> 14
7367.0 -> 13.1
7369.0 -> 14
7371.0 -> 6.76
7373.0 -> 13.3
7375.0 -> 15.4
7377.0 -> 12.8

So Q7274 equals 0.08 mag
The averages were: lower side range 13.1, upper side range 14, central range 12.7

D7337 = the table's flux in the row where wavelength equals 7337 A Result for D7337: 14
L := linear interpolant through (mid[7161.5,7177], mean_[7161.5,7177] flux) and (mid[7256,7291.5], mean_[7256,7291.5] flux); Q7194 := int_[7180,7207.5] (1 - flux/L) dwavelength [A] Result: 0.0 A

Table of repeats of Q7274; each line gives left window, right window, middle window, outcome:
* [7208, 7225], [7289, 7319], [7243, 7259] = 0.247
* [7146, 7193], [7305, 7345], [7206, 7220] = -0.014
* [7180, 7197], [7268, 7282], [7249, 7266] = 0.139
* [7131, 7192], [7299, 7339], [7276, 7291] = 0.072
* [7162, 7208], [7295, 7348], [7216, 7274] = 0.091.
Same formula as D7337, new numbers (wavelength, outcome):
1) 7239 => 11.2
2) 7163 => 11.5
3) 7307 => 12.4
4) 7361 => 13.8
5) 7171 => 12.9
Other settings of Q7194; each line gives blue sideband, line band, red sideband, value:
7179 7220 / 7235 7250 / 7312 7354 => 2.0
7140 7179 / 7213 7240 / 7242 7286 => 0.2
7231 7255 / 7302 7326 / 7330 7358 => -3.0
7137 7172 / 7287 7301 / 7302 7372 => 1.1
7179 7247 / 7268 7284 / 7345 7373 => -1.1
